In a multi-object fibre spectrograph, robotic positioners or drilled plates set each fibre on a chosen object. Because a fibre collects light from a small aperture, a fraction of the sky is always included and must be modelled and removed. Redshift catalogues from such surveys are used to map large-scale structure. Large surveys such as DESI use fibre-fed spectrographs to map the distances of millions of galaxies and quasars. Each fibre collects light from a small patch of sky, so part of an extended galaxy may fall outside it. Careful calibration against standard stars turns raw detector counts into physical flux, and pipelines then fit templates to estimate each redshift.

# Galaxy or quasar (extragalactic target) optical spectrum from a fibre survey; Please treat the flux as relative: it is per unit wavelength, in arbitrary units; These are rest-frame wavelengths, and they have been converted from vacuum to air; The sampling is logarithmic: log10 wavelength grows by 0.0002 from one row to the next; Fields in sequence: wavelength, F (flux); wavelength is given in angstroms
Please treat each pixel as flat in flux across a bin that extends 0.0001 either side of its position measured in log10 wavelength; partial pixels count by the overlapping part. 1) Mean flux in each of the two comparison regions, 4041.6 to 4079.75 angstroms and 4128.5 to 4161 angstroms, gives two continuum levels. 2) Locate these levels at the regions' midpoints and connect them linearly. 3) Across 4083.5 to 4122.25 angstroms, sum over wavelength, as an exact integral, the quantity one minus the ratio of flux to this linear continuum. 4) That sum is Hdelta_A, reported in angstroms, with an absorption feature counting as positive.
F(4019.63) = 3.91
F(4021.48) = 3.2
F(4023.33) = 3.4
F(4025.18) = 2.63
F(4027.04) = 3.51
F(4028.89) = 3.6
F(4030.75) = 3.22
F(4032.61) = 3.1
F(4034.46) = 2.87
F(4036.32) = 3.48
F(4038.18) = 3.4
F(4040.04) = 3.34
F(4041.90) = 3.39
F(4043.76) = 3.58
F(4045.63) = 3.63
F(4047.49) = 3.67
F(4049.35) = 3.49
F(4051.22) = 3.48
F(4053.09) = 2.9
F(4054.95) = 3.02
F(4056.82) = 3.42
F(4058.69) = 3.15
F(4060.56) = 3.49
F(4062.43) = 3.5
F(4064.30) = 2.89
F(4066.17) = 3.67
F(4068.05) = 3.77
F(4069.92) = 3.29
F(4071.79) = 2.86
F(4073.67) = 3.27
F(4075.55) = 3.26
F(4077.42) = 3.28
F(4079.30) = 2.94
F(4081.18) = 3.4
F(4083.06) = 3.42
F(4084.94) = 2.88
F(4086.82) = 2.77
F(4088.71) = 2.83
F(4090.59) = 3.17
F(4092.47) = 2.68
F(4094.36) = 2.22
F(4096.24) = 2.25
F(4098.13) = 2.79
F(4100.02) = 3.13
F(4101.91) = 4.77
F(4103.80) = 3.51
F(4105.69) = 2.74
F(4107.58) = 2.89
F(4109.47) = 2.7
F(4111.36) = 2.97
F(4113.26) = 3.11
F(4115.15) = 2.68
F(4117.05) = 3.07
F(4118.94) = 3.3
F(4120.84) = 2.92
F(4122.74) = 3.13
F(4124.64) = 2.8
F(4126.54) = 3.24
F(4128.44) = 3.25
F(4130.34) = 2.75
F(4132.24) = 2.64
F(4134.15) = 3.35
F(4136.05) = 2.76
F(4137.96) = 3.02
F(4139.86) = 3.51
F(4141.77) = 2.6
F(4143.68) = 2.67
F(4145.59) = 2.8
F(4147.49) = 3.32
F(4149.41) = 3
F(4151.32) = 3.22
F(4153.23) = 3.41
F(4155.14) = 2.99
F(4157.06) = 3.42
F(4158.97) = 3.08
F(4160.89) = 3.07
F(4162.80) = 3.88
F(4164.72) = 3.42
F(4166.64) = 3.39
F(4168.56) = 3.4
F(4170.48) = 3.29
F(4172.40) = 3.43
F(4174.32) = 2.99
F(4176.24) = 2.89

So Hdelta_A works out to 2.5 angstroms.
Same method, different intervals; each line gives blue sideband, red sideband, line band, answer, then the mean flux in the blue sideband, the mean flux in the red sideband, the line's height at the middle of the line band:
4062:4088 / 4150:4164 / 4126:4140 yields 1.01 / 3.22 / 3.29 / 3.27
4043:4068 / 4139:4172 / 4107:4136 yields 2.55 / 3.39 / 3.21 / 3.27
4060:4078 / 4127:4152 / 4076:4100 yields 2.49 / 3.33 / 2.99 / 3.24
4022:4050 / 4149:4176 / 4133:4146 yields 1.32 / 3.35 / 3.28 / 3.29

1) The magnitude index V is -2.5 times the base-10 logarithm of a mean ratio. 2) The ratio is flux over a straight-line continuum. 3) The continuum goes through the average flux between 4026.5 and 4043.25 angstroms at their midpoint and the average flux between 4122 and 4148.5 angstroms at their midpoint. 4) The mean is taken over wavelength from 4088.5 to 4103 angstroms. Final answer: 0.04 mag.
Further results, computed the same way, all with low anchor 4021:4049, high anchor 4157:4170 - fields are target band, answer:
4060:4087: 0.031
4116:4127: 0.101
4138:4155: 0.104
